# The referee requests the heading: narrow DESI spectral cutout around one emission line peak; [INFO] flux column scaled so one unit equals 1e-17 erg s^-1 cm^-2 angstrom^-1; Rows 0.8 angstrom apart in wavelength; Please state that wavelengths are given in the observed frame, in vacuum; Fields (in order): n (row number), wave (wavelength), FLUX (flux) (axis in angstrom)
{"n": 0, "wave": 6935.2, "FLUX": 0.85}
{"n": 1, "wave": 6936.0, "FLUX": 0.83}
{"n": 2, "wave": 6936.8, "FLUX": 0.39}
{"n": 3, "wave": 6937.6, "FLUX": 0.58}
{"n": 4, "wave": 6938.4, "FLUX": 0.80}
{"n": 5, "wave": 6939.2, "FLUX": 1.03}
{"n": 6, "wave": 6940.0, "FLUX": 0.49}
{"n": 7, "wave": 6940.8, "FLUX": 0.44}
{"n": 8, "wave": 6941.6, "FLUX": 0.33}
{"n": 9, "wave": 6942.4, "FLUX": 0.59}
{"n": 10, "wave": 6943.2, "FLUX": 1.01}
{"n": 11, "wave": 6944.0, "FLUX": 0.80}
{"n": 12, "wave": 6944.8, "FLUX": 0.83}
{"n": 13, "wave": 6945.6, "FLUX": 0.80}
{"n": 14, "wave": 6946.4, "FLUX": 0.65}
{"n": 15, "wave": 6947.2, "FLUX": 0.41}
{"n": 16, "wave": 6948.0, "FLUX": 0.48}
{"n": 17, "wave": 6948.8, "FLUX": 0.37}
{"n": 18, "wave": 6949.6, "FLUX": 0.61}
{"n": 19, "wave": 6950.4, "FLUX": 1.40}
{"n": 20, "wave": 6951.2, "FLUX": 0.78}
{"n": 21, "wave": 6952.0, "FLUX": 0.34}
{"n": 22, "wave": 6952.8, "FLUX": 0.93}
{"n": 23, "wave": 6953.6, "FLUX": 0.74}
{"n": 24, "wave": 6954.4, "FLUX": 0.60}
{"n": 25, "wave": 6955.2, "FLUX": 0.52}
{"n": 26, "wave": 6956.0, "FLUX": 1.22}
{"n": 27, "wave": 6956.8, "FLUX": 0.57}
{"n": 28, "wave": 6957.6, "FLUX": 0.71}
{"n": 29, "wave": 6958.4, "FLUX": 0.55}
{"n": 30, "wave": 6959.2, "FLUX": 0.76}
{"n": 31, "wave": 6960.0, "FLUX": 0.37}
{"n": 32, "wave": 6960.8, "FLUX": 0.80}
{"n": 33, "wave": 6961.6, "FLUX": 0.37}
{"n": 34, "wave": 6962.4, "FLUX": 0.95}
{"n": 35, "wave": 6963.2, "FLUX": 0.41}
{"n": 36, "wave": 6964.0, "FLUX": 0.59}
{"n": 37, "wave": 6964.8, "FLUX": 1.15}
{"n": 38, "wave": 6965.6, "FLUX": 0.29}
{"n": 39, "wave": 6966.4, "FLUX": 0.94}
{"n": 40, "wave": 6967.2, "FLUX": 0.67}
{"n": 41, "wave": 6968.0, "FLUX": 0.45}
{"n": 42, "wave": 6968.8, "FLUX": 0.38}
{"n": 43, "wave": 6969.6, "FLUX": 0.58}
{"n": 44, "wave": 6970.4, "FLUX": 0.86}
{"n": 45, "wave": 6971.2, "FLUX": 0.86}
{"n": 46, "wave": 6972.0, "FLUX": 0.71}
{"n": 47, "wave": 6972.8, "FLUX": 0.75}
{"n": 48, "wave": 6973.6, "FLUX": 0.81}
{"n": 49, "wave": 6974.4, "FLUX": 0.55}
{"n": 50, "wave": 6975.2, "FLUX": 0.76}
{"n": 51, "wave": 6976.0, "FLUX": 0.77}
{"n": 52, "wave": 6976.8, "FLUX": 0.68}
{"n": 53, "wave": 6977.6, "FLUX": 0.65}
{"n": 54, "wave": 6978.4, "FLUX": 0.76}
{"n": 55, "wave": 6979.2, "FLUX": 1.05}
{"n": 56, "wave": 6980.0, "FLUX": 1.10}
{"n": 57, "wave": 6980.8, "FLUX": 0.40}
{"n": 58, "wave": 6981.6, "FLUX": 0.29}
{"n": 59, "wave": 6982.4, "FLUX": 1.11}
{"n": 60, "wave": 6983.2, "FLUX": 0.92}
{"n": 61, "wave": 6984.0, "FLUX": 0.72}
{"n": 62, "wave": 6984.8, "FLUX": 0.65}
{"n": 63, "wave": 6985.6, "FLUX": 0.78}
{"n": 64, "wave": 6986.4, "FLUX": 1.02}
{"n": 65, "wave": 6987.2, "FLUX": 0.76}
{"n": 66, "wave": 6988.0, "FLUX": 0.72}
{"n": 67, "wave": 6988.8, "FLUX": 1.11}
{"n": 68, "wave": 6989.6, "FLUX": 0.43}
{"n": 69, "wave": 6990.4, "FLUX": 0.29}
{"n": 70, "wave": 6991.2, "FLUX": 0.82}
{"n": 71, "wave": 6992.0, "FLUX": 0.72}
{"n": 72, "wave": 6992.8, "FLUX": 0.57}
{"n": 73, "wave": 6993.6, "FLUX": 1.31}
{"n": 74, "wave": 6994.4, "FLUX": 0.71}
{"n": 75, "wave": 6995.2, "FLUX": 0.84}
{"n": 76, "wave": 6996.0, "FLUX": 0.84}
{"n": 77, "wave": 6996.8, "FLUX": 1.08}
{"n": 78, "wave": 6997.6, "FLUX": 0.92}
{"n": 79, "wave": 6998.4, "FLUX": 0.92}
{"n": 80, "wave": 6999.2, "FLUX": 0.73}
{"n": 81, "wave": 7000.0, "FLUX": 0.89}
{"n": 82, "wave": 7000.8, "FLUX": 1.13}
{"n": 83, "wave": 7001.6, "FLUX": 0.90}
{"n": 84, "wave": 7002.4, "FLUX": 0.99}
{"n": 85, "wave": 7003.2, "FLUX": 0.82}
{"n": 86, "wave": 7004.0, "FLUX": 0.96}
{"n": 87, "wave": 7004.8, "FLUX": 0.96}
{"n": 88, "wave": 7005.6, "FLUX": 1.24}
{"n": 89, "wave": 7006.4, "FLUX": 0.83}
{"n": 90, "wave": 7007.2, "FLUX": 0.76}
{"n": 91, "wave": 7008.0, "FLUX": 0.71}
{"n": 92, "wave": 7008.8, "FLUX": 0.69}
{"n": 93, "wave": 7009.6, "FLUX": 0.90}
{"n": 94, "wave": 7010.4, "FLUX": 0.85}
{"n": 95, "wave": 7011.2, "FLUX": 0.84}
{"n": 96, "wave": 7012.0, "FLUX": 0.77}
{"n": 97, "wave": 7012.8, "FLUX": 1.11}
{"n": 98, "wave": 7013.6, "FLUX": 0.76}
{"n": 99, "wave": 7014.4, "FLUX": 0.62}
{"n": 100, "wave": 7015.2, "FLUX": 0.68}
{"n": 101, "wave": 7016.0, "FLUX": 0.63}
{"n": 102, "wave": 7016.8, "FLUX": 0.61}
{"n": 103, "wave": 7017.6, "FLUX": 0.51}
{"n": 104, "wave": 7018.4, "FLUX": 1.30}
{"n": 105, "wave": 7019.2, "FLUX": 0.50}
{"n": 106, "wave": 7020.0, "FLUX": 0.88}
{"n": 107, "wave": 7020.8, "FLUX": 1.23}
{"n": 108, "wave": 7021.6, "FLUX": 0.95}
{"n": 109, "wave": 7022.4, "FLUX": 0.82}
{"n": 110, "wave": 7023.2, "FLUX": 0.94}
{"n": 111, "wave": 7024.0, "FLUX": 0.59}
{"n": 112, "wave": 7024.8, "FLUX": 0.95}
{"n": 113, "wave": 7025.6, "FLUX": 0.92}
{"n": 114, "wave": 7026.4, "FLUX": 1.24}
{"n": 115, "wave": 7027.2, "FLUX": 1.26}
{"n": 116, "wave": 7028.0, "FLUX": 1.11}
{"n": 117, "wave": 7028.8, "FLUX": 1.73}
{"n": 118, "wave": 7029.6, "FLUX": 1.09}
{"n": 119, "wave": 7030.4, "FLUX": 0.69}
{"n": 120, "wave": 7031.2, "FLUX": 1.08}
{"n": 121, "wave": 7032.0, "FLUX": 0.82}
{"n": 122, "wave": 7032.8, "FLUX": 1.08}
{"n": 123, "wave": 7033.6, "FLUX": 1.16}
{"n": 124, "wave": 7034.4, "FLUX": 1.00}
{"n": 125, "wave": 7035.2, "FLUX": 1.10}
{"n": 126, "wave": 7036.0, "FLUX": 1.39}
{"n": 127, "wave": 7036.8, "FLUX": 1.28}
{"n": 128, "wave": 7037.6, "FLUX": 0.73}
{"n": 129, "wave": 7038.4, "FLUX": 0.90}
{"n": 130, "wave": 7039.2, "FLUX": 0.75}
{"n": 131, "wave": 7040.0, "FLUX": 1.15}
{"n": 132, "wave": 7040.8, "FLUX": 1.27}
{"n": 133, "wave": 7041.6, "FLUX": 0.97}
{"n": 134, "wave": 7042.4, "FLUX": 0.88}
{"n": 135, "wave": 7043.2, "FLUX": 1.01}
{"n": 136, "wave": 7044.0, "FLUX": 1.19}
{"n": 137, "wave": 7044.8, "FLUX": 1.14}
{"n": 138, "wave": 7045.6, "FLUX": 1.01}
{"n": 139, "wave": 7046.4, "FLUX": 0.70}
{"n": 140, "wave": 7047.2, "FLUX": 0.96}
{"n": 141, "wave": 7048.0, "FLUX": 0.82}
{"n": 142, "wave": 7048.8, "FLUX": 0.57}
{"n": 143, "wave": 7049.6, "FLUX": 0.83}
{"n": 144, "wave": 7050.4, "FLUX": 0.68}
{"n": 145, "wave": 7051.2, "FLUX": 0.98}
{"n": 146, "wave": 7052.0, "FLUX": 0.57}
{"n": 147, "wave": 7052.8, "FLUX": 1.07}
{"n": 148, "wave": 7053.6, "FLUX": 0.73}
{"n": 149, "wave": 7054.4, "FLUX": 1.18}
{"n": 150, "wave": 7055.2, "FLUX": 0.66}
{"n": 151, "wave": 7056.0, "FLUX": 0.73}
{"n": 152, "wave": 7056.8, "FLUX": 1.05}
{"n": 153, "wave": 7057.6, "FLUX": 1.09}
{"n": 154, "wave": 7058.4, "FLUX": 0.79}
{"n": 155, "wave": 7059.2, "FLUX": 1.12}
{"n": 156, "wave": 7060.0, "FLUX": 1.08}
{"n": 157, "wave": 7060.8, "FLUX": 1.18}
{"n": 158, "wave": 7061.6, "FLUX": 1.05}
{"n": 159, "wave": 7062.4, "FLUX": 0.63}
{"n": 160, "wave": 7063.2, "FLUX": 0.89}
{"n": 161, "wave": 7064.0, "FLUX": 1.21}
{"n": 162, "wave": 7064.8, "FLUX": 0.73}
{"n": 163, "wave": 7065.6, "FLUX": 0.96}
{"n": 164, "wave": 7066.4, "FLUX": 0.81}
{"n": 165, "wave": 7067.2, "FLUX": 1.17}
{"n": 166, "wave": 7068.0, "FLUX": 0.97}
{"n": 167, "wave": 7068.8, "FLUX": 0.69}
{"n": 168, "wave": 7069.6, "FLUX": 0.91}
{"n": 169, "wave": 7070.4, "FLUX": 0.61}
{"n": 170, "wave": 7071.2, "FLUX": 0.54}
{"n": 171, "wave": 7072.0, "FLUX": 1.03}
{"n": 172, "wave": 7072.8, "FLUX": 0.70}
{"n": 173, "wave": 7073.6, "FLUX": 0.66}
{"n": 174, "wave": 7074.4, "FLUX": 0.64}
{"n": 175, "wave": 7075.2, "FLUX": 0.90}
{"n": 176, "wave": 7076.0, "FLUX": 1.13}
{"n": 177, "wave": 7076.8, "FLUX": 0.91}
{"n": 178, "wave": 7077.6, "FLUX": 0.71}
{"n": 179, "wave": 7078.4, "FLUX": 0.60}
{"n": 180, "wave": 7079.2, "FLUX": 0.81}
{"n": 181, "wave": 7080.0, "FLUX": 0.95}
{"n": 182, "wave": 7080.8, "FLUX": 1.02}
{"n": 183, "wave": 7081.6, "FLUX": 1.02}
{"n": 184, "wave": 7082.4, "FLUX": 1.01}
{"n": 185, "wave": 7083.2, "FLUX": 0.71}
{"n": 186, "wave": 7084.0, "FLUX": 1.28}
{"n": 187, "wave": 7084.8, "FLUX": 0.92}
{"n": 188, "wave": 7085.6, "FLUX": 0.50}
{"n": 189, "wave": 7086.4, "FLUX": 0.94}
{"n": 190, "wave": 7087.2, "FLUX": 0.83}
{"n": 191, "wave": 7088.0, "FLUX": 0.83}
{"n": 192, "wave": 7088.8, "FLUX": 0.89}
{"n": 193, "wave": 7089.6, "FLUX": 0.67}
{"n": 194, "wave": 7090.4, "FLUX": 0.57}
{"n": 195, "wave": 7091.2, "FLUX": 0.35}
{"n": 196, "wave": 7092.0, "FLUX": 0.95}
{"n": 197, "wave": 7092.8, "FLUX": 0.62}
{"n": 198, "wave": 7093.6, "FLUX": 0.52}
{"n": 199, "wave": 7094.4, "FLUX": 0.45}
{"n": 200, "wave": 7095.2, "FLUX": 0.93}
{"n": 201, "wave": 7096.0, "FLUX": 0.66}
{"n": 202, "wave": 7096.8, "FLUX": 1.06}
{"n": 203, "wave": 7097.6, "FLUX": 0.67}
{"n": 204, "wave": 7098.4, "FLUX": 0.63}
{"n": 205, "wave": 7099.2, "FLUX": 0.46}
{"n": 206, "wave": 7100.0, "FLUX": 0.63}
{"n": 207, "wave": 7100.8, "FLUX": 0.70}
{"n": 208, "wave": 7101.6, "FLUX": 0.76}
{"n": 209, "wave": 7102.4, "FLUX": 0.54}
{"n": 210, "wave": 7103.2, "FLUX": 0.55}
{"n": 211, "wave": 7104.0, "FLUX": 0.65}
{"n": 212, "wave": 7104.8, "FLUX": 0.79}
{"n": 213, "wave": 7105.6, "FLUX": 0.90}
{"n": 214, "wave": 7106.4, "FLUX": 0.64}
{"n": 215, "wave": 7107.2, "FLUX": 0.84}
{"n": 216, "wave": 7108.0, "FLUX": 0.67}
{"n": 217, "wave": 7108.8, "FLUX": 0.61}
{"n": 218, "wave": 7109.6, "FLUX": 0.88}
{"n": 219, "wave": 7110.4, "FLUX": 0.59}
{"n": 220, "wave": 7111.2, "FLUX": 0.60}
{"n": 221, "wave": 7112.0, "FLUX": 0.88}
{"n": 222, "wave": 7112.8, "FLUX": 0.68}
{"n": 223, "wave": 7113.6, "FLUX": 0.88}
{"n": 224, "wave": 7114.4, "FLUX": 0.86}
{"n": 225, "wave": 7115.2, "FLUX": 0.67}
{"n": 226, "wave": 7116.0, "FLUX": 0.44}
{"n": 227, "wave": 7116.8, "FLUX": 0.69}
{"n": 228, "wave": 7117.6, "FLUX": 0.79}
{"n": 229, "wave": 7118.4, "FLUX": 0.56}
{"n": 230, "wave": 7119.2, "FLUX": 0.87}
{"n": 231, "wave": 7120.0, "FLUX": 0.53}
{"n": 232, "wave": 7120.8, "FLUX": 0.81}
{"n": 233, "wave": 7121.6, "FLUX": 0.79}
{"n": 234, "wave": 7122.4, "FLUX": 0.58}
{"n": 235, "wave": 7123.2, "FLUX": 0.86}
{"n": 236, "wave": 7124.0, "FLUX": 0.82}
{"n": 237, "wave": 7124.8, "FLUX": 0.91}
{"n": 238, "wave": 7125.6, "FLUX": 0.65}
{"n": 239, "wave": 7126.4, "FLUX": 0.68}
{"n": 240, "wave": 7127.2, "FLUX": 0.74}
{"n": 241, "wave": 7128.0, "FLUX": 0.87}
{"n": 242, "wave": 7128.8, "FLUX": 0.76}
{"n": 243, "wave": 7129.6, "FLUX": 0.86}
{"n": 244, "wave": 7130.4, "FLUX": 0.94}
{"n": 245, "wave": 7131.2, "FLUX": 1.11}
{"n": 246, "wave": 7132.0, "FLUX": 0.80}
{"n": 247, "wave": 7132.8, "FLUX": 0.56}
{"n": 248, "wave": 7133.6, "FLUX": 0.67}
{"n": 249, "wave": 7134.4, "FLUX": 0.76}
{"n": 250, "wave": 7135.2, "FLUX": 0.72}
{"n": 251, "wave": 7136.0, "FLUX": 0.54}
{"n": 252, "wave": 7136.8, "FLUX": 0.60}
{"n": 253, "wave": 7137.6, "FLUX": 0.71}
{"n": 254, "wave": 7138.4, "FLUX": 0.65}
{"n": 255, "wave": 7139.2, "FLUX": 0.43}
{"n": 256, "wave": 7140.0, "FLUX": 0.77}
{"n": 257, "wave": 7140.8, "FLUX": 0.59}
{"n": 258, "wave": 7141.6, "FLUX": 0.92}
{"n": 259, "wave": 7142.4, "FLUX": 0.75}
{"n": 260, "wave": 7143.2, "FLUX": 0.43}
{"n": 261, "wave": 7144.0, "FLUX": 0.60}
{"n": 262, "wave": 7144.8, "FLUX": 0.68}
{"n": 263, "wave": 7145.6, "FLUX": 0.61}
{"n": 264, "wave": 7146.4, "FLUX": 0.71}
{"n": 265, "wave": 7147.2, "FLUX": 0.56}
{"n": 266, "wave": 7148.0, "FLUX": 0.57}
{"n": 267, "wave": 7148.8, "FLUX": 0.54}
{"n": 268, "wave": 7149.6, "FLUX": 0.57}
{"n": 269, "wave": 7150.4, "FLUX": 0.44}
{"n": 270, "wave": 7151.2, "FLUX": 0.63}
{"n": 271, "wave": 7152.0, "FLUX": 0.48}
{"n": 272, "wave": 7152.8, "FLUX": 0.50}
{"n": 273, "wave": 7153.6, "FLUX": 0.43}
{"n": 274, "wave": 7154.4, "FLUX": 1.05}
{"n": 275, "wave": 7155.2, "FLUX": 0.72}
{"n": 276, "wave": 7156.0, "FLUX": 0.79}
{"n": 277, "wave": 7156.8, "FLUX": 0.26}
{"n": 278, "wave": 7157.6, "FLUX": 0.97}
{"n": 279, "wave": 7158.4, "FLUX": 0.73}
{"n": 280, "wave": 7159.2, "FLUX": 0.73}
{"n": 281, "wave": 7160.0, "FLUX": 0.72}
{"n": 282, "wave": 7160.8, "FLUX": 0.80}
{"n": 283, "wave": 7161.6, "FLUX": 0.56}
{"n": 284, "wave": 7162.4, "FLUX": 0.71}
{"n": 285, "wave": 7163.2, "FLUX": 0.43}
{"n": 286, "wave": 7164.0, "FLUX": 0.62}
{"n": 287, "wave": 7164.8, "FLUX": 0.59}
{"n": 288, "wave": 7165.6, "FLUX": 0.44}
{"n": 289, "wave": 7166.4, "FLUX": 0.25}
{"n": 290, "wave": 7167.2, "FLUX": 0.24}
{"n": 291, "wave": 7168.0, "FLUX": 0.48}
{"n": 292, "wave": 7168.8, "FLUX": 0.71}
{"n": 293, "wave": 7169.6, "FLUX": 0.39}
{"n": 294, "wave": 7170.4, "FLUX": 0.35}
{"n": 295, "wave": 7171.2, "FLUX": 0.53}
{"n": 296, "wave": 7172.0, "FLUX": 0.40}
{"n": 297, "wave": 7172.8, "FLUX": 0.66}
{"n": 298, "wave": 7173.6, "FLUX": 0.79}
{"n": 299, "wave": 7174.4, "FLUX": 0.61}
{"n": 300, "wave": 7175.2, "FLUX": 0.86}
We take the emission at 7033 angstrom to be Mg II 2798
